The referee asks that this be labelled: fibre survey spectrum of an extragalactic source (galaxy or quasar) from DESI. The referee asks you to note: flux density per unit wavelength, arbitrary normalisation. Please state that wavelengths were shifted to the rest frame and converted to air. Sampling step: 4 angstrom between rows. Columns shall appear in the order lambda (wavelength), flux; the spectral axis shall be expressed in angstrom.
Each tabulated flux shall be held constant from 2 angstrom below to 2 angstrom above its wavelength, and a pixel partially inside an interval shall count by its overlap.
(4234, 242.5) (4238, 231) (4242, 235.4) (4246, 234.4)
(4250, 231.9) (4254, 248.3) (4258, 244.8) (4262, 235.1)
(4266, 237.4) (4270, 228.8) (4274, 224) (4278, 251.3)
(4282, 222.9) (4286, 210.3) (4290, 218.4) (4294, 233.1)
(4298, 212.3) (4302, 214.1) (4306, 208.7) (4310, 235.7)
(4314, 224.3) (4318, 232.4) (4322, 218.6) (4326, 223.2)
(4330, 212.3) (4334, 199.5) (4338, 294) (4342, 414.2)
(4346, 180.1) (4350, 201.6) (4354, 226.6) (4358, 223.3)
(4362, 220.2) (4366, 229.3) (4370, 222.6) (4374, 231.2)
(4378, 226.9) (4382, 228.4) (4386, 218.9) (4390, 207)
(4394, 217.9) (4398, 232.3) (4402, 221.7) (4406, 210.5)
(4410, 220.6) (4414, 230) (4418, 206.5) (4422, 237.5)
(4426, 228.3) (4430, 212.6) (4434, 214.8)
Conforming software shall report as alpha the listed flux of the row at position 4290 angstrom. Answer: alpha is 218.4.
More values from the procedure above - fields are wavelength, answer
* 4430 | 212.6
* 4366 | 229.3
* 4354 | 226.6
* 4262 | 235.1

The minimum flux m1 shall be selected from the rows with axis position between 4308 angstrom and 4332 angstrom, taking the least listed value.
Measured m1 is 212.3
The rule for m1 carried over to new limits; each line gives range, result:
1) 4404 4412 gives 210.5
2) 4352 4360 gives 223.3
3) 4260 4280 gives 224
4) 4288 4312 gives 208.7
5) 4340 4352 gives 180.1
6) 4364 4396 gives 207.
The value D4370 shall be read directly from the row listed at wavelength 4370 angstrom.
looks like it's 222.6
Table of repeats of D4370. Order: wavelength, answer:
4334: 199.5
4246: 234.4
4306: 208.7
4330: 212.3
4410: 220.6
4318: 232.4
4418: 206.5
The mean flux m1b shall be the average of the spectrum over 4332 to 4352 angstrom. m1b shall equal 258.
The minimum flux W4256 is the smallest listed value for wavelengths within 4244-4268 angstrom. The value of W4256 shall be 231.9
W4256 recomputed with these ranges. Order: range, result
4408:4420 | 206.5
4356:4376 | 220.2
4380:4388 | 218.9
